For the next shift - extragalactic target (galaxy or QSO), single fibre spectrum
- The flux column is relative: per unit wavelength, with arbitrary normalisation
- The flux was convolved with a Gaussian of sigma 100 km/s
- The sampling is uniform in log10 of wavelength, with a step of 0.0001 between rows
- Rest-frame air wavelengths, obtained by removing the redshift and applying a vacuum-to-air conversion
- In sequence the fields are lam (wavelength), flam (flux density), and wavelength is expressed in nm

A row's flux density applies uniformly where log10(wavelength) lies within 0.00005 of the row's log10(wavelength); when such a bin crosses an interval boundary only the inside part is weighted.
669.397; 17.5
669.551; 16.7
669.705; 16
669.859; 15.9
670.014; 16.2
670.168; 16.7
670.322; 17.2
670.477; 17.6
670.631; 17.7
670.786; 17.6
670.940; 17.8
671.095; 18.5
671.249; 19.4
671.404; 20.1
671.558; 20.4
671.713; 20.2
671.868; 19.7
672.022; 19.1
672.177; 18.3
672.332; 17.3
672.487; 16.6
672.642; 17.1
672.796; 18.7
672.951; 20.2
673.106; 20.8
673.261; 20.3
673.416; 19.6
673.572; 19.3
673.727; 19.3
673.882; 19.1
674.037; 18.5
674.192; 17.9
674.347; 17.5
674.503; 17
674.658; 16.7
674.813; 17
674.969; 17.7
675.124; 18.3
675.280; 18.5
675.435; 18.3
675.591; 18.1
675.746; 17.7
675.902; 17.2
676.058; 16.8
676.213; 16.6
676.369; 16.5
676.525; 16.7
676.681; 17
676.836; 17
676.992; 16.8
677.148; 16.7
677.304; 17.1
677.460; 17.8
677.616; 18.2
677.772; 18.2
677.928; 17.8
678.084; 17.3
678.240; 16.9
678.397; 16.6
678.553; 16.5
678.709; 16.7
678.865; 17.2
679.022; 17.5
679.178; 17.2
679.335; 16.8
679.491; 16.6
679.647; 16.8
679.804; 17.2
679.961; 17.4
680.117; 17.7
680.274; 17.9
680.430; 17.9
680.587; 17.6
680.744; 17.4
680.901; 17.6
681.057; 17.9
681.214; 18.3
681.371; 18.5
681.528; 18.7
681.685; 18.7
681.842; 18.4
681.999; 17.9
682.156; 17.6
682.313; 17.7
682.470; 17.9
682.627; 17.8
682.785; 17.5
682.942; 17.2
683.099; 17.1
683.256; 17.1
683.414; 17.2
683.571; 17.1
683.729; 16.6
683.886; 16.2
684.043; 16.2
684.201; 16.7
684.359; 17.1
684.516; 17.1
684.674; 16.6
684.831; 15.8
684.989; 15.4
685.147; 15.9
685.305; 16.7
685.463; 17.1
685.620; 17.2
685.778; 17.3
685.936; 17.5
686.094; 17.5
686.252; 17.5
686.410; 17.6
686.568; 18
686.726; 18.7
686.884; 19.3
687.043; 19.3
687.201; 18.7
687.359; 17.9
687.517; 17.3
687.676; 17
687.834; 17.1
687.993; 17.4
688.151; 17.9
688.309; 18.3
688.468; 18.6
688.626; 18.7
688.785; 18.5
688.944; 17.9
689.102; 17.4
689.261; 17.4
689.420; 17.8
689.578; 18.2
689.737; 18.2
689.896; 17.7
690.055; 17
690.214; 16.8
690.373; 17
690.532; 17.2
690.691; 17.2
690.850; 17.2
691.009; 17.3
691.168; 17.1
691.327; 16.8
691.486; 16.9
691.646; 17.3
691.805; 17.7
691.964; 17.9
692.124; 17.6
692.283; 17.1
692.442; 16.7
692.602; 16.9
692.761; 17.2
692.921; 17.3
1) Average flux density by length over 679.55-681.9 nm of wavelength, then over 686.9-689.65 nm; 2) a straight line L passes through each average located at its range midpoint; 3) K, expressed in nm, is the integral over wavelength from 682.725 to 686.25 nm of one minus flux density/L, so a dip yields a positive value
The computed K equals 0.21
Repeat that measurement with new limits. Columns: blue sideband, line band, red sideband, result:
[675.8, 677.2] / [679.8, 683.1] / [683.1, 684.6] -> -0.20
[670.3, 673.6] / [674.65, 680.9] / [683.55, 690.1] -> 0.33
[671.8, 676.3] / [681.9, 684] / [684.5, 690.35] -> 0.06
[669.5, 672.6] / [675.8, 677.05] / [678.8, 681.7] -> 0.06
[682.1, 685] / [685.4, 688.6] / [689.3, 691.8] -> -0.14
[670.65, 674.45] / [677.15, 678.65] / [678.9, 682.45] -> 0.06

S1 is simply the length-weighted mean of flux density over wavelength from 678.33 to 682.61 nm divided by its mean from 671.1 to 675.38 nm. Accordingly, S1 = 0.9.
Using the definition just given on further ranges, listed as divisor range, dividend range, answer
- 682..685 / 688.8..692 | 1.02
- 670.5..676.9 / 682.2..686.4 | 0.93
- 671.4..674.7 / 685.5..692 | 0.94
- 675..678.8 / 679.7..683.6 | 1.02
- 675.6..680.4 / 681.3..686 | 1.00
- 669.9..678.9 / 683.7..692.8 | 0.97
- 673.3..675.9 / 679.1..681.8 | 0.97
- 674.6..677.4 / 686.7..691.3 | 1.03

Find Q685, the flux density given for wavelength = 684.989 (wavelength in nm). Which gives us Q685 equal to 15.4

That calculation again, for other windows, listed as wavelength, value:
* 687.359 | 17.9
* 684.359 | 17.1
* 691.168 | 17.1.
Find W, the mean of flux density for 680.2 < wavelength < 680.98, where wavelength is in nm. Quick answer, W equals 17.7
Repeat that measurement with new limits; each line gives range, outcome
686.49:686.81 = 18.4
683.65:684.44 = 16.6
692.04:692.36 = 17.3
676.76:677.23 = 16.8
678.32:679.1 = 16.9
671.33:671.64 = 20.3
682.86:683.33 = 17.2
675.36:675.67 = 18.2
